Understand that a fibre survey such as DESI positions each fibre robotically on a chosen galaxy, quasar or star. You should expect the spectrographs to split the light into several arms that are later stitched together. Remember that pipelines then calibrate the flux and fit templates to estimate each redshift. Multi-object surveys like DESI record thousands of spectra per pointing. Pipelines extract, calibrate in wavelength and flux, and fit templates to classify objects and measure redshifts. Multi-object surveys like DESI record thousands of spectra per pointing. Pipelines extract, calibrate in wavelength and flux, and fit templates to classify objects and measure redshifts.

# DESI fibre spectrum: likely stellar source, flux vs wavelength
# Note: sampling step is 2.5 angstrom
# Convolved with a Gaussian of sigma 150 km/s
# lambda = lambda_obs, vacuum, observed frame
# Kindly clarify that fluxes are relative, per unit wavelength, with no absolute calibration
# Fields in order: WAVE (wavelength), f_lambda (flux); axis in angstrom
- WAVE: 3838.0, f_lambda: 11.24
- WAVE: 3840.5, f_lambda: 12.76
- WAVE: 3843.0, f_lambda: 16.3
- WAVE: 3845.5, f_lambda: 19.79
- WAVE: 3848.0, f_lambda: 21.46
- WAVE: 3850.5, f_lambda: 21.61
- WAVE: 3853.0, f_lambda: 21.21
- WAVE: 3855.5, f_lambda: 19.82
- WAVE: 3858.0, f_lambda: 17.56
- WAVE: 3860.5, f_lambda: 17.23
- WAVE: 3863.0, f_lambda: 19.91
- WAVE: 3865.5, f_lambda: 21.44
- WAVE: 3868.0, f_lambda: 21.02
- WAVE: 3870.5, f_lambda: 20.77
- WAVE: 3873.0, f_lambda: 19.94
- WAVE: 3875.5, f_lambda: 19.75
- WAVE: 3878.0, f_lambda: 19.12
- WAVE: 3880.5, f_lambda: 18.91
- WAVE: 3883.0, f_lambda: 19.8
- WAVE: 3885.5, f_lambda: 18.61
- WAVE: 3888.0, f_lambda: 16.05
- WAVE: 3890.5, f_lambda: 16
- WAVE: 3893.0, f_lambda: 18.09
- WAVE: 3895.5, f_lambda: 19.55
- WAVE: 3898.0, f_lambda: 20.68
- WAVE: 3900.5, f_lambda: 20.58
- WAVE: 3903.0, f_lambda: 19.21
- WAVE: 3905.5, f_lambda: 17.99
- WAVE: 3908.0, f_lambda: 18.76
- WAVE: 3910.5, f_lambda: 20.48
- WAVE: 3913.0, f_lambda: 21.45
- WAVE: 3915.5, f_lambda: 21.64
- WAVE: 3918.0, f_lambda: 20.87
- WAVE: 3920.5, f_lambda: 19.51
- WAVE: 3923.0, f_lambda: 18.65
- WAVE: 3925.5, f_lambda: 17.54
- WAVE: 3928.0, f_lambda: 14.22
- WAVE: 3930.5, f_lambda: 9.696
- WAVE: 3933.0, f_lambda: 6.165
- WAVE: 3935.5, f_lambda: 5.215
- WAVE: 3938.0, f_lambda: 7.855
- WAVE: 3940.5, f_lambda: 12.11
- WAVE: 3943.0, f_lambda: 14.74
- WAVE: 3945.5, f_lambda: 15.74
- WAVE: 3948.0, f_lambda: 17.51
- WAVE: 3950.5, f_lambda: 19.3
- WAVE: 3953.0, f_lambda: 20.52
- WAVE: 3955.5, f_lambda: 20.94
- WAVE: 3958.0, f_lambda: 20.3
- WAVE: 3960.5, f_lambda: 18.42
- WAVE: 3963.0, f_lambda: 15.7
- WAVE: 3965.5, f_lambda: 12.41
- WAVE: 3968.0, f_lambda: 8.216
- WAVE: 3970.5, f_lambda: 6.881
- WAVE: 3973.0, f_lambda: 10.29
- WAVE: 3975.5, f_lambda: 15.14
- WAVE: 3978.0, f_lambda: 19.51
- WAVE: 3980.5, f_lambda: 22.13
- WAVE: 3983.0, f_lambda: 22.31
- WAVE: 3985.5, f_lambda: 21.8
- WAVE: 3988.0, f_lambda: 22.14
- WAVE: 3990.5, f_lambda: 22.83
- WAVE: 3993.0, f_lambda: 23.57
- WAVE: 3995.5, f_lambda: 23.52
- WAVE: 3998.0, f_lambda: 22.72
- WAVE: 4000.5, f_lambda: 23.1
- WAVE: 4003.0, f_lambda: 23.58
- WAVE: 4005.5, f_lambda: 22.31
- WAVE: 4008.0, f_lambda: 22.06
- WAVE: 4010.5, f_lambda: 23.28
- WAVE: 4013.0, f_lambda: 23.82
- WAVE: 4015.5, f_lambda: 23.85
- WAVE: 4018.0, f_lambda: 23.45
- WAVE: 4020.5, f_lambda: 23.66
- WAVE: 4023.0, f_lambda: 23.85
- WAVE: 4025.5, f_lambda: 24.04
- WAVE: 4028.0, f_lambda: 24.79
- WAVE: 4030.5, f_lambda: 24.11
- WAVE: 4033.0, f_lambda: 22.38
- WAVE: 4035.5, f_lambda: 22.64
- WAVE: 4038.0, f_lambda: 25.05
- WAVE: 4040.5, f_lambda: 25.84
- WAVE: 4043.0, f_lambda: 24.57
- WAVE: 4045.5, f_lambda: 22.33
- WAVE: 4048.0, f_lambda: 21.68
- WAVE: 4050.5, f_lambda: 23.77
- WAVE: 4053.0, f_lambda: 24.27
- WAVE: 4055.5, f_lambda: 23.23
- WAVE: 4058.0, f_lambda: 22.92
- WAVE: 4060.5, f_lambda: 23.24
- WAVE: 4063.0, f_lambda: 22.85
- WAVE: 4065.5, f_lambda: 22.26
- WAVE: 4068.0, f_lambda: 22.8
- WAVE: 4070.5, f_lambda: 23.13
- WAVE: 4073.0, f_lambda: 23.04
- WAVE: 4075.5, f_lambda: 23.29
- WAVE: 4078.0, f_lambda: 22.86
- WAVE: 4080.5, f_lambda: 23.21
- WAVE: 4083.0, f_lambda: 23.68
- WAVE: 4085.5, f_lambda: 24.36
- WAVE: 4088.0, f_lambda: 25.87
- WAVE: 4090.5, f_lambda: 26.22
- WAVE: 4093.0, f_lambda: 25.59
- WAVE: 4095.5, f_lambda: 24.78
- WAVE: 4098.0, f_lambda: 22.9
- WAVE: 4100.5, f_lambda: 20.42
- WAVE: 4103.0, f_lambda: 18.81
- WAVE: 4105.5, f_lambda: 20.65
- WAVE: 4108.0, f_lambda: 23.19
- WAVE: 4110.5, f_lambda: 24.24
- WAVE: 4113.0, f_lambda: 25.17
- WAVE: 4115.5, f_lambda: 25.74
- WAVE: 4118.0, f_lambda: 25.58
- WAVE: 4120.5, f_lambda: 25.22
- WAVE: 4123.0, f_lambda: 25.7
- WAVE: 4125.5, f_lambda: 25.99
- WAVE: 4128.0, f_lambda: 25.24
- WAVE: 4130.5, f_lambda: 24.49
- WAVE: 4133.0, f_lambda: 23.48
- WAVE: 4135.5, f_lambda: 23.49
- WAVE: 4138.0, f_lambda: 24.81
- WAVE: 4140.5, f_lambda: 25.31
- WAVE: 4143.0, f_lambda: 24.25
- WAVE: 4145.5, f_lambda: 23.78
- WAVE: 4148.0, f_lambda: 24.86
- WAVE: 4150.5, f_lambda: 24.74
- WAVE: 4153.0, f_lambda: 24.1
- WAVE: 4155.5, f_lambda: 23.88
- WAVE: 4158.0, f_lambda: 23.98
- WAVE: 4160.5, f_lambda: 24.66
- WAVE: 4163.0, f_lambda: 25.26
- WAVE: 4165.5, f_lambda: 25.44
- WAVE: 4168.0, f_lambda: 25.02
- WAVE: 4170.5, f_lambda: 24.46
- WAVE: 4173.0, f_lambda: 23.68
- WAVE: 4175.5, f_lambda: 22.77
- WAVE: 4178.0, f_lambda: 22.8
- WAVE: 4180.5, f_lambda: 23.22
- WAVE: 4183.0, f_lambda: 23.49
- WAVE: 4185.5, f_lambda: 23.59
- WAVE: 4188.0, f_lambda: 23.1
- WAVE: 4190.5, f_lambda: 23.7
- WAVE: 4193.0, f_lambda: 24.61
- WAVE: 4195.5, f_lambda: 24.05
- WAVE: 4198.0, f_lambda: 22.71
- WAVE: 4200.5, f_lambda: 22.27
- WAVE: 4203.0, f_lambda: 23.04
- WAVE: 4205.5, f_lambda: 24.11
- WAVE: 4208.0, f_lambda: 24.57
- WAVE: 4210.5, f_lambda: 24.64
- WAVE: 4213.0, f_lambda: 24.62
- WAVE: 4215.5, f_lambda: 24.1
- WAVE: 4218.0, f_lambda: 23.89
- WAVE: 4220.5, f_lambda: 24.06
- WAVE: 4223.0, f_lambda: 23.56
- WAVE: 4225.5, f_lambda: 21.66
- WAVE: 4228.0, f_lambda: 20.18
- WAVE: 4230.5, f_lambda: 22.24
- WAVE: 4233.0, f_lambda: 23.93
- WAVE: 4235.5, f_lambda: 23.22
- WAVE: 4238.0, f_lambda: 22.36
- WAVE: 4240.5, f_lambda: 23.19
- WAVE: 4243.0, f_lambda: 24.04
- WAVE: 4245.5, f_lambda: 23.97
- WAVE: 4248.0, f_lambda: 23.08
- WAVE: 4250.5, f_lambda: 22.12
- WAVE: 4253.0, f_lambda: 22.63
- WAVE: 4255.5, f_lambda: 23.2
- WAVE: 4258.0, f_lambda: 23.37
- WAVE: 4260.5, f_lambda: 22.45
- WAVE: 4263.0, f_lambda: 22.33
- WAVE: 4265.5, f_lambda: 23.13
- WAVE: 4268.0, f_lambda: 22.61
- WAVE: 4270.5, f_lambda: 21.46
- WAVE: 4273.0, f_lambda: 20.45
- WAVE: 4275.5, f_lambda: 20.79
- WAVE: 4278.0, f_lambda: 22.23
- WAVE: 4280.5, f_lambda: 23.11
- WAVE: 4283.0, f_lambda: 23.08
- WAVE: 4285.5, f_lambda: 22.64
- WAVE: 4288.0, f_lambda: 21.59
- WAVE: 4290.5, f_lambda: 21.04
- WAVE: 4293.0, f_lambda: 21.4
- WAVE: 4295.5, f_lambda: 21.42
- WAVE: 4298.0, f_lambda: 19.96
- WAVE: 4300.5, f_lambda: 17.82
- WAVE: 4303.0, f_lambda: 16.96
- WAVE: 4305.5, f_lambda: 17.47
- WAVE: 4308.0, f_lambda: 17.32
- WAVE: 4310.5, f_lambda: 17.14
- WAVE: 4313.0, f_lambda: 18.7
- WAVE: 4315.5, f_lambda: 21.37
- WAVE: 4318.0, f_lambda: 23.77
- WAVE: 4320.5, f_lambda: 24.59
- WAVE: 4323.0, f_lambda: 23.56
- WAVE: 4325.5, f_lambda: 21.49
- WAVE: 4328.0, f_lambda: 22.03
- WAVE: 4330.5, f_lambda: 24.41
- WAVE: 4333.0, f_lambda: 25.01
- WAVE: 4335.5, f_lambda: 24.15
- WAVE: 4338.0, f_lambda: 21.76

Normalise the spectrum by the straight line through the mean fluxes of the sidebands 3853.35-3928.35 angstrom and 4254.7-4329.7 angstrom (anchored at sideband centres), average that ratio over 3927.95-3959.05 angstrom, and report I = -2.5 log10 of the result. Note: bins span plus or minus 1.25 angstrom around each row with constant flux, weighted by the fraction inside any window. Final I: 0.35 mag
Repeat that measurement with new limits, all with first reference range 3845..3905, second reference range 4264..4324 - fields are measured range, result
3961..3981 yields 0.41 mag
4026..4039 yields -0.19 mag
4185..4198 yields -0.15 mag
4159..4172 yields -0.21 mag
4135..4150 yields -0.20 mag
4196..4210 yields -0.14 mag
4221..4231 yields -0.07 mag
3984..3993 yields -0.13 mag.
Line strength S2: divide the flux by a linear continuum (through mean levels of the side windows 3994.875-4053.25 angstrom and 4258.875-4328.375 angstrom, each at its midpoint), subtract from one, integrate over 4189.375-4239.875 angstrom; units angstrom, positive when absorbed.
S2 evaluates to -3.5 angstrom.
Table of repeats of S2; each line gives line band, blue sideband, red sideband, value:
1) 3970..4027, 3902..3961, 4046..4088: -4.5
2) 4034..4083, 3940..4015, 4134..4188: -4.7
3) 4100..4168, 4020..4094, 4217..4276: -2.7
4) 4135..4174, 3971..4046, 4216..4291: -3.5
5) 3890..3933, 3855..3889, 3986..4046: 4.6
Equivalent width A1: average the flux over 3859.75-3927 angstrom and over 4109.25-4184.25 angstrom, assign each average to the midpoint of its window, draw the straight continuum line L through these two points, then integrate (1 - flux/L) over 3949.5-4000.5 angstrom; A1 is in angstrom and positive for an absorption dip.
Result 6.1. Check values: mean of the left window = 19.4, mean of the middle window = 18.5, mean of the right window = 24.5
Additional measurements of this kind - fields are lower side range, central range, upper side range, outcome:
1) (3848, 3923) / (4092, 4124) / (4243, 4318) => -4.8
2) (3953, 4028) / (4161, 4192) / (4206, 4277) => -2.3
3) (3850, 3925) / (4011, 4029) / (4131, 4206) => -1.9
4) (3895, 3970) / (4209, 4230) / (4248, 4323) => -3.0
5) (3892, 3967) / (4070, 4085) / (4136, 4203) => -1.4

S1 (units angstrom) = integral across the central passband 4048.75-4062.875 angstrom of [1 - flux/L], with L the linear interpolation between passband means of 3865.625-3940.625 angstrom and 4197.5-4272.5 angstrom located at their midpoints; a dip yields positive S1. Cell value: -2.3 angstrom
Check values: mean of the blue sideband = 17.5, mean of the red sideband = 23.1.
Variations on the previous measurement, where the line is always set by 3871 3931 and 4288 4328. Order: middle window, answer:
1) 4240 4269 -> -4.1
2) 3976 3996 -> -2.9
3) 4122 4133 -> -3.1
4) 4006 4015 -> -1.8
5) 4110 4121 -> -3.2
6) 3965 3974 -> 4.7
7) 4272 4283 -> -0.9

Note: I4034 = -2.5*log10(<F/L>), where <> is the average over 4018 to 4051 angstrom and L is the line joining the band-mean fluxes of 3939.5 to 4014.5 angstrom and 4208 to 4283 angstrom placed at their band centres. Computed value -0.198 mag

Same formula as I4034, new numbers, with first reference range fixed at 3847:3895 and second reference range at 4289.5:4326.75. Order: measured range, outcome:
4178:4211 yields -0.18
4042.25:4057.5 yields -0.18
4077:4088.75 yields -0.21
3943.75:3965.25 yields 0.08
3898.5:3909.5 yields 0.01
